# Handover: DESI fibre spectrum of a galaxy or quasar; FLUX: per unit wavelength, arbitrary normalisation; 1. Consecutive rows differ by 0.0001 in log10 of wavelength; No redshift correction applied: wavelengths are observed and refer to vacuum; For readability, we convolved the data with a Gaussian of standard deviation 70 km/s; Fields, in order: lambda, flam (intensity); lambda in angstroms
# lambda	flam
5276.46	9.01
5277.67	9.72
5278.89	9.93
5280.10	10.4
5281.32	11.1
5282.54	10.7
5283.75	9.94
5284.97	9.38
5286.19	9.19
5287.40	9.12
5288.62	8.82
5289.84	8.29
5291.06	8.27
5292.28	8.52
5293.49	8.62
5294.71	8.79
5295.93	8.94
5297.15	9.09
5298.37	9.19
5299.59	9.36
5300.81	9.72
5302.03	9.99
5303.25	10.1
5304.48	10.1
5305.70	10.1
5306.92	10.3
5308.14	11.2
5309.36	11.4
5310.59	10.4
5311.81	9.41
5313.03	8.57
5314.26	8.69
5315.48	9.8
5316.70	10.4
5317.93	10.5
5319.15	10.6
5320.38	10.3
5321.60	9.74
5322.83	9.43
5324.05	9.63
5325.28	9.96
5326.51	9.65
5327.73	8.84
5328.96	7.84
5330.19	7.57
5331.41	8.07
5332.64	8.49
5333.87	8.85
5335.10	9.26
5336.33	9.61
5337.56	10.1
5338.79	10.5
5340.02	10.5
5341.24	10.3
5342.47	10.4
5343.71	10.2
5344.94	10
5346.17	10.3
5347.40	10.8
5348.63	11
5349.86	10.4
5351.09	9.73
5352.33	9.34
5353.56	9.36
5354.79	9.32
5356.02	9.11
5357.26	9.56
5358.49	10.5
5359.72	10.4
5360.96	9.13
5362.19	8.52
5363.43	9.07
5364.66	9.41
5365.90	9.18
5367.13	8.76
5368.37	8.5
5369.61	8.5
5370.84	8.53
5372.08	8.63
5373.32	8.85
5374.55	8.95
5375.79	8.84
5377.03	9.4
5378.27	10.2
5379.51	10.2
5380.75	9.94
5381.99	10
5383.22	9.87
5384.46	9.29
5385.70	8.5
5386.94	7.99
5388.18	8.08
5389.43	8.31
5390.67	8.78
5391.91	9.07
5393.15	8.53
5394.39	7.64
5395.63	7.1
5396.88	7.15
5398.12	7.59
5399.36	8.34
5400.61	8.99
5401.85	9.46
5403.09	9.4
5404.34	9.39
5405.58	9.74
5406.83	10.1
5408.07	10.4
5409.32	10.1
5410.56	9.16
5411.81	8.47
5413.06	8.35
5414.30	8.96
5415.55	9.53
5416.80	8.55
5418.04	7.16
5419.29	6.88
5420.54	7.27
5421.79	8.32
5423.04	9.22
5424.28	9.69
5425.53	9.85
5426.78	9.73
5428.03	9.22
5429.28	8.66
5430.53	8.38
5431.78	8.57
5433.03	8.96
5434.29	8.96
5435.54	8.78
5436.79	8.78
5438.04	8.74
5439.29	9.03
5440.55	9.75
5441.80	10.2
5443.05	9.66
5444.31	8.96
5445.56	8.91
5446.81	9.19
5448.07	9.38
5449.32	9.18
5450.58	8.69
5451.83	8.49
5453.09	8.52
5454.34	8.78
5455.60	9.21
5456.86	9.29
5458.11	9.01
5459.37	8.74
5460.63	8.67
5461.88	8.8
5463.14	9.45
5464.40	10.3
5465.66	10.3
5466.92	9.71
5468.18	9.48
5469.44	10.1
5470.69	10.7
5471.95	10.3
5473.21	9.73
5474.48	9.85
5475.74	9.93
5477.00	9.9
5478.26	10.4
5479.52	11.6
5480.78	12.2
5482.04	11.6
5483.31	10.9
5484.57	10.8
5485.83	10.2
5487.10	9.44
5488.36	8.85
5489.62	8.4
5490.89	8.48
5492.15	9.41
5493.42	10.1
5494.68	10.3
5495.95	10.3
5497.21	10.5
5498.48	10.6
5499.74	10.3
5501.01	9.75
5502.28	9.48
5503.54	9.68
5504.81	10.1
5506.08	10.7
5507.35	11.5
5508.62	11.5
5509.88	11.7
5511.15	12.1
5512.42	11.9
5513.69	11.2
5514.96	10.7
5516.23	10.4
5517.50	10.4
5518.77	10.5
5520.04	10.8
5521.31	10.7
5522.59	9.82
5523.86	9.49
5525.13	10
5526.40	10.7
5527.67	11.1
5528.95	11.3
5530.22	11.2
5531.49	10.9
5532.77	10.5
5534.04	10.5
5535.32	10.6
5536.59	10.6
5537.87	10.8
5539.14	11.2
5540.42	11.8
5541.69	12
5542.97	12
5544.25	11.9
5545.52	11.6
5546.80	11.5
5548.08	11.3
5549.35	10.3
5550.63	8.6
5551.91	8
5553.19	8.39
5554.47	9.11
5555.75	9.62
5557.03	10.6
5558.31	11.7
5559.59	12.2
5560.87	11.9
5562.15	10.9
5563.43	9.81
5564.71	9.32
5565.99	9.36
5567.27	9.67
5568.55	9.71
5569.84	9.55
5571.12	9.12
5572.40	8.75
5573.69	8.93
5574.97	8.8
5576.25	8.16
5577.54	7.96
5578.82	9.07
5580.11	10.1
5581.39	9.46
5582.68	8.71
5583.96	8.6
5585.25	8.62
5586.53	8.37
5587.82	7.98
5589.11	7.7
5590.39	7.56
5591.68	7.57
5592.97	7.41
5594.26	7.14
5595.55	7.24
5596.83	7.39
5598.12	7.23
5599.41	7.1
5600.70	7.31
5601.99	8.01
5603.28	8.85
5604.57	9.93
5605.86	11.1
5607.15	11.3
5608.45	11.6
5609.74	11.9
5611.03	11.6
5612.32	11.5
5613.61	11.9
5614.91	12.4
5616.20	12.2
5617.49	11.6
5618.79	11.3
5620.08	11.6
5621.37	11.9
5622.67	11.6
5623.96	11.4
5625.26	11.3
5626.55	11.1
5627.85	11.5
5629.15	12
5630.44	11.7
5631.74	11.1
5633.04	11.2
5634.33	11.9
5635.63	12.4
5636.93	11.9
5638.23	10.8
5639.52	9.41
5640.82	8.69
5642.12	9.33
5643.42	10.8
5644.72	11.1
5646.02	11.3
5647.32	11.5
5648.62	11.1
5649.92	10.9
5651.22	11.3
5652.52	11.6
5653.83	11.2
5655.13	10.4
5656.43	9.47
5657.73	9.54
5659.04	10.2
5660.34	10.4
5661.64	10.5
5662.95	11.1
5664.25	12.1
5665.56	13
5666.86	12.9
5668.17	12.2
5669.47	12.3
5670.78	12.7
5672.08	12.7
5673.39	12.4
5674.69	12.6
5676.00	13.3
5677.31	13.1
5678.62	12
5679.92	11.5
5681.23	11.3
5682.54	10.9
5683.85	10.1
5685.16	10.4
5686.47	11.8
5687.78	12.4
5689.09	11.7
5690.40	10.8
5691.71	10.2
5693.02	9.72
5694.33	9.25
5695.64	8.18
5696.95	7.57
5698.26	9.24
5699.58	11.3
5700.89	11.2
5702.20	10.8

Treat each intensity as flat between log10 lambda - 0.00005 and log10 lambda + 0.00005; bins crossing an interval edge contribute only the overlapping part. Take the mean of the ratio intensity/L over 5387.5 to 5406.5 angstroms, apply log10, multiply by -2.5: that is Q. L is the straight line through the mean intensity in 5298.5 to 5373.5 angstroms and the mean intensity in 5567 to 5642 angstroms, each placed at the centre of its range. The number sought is 0.14 mag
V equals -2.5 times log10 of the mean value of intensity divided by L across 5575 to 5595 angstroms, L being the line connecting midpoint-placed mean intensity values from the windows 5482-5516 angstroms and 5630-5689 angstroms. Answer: 0.29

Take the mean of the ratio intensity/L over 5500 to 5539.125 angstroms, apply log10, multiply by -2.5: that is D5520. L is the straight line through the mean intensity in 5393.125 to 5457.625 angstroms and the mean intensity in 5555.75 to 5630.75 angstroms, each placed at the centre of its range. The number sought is -0.14 mag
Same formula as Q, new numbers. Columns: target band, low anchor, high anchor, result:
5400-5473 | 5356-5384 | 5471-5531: 0.08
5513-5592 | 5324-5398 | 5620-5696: 0.05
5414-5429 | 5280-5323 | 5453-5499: 0.13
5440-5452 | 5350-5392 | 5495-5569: 0.07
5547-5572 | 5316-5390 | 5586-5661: 0.01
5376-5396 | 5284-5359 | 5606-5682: 0.12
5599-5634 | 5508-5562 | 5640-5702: -0.01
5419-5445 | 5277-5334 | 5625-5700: 0.13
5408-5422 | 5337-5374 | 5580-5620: 0.13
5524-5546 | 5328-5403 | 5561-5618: -0.19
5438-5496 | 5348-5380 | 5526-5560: 0.05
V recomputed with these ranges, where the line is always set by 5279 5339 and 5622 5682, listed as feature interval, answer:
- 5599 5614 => 0.097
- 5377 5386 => 0.020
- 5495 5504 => 0.047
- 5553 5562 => 0.025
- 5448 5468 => 0.131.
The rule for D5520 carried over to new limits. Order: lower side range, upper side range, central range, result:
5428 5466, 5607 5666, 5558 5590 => 0.13 mag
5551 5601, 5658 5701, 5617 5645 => -0.11 mag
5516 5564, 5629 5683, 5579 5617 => 0.19 mag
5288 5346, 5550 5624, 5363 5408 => 0.08 mag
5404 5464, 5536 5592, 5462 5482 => -0.12 mag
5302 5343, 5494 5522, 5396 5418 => 0.14 mag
